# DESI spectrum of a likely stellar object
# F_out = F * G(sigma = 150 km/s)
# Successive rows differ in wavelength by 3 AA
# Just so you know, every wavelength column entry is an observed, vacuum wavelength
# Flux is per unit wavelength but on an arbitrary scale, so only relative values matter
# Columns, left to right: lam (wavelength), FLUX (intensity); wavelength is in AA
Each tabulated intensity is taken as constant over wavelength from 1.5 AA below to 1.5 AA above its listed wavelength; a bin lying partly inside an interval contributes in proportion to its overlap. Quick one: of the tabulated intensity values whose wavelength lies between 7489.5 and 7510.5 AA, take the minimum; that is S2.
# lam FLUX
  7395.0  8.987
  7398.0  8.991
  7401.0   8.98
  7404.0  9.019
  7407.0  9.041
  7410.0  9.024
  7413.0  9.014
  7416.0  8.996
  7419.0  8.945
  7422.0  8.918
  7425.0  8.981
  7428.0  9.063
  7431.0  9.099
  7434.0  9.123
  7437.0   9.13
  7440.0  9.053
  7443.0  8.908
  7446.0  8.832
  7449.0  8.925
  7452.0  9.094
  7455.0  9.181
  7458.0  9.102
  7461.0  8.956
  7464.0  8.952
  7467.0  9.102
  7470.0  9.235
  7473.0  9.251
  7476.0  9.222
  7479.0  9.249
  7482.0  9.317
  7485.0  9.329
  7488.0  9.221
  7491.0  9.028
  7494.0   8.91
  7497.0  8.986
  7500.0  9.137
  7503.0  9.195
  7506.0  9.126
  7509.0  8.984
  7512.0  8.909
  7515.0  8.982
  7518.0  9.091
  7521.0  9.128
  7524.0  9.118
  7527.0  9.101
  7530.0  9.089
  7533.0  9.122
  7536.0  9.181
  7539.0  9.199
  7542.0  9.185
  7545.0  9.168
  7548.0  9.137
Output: 8.91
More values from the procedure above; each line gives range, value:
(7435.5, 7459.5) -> 8.832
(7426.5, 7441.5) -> 9.053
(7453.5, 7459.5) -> 9.102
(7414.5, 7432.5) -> 8.918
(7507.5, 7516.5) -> 8.909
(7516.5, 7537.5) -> 9.089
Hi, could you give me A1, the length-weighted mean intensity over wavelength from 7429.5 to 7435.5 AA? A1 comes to 9.11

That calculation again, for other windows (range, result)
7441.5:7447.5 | 8.87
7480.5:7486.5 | 9.32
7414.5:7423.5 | 8.95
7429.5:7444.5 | 9.06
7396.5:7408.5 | 9.01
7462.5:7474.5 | 9.13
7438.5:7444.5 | 8.98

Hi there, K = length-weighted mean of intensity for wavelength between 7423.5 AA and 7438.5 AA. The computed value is 9.08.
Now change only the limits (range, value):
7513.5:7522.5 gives 9.07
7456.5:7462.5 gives 9.03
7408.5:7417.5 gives 9.01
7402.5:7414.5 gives 9.02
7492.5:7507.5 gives 9.07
